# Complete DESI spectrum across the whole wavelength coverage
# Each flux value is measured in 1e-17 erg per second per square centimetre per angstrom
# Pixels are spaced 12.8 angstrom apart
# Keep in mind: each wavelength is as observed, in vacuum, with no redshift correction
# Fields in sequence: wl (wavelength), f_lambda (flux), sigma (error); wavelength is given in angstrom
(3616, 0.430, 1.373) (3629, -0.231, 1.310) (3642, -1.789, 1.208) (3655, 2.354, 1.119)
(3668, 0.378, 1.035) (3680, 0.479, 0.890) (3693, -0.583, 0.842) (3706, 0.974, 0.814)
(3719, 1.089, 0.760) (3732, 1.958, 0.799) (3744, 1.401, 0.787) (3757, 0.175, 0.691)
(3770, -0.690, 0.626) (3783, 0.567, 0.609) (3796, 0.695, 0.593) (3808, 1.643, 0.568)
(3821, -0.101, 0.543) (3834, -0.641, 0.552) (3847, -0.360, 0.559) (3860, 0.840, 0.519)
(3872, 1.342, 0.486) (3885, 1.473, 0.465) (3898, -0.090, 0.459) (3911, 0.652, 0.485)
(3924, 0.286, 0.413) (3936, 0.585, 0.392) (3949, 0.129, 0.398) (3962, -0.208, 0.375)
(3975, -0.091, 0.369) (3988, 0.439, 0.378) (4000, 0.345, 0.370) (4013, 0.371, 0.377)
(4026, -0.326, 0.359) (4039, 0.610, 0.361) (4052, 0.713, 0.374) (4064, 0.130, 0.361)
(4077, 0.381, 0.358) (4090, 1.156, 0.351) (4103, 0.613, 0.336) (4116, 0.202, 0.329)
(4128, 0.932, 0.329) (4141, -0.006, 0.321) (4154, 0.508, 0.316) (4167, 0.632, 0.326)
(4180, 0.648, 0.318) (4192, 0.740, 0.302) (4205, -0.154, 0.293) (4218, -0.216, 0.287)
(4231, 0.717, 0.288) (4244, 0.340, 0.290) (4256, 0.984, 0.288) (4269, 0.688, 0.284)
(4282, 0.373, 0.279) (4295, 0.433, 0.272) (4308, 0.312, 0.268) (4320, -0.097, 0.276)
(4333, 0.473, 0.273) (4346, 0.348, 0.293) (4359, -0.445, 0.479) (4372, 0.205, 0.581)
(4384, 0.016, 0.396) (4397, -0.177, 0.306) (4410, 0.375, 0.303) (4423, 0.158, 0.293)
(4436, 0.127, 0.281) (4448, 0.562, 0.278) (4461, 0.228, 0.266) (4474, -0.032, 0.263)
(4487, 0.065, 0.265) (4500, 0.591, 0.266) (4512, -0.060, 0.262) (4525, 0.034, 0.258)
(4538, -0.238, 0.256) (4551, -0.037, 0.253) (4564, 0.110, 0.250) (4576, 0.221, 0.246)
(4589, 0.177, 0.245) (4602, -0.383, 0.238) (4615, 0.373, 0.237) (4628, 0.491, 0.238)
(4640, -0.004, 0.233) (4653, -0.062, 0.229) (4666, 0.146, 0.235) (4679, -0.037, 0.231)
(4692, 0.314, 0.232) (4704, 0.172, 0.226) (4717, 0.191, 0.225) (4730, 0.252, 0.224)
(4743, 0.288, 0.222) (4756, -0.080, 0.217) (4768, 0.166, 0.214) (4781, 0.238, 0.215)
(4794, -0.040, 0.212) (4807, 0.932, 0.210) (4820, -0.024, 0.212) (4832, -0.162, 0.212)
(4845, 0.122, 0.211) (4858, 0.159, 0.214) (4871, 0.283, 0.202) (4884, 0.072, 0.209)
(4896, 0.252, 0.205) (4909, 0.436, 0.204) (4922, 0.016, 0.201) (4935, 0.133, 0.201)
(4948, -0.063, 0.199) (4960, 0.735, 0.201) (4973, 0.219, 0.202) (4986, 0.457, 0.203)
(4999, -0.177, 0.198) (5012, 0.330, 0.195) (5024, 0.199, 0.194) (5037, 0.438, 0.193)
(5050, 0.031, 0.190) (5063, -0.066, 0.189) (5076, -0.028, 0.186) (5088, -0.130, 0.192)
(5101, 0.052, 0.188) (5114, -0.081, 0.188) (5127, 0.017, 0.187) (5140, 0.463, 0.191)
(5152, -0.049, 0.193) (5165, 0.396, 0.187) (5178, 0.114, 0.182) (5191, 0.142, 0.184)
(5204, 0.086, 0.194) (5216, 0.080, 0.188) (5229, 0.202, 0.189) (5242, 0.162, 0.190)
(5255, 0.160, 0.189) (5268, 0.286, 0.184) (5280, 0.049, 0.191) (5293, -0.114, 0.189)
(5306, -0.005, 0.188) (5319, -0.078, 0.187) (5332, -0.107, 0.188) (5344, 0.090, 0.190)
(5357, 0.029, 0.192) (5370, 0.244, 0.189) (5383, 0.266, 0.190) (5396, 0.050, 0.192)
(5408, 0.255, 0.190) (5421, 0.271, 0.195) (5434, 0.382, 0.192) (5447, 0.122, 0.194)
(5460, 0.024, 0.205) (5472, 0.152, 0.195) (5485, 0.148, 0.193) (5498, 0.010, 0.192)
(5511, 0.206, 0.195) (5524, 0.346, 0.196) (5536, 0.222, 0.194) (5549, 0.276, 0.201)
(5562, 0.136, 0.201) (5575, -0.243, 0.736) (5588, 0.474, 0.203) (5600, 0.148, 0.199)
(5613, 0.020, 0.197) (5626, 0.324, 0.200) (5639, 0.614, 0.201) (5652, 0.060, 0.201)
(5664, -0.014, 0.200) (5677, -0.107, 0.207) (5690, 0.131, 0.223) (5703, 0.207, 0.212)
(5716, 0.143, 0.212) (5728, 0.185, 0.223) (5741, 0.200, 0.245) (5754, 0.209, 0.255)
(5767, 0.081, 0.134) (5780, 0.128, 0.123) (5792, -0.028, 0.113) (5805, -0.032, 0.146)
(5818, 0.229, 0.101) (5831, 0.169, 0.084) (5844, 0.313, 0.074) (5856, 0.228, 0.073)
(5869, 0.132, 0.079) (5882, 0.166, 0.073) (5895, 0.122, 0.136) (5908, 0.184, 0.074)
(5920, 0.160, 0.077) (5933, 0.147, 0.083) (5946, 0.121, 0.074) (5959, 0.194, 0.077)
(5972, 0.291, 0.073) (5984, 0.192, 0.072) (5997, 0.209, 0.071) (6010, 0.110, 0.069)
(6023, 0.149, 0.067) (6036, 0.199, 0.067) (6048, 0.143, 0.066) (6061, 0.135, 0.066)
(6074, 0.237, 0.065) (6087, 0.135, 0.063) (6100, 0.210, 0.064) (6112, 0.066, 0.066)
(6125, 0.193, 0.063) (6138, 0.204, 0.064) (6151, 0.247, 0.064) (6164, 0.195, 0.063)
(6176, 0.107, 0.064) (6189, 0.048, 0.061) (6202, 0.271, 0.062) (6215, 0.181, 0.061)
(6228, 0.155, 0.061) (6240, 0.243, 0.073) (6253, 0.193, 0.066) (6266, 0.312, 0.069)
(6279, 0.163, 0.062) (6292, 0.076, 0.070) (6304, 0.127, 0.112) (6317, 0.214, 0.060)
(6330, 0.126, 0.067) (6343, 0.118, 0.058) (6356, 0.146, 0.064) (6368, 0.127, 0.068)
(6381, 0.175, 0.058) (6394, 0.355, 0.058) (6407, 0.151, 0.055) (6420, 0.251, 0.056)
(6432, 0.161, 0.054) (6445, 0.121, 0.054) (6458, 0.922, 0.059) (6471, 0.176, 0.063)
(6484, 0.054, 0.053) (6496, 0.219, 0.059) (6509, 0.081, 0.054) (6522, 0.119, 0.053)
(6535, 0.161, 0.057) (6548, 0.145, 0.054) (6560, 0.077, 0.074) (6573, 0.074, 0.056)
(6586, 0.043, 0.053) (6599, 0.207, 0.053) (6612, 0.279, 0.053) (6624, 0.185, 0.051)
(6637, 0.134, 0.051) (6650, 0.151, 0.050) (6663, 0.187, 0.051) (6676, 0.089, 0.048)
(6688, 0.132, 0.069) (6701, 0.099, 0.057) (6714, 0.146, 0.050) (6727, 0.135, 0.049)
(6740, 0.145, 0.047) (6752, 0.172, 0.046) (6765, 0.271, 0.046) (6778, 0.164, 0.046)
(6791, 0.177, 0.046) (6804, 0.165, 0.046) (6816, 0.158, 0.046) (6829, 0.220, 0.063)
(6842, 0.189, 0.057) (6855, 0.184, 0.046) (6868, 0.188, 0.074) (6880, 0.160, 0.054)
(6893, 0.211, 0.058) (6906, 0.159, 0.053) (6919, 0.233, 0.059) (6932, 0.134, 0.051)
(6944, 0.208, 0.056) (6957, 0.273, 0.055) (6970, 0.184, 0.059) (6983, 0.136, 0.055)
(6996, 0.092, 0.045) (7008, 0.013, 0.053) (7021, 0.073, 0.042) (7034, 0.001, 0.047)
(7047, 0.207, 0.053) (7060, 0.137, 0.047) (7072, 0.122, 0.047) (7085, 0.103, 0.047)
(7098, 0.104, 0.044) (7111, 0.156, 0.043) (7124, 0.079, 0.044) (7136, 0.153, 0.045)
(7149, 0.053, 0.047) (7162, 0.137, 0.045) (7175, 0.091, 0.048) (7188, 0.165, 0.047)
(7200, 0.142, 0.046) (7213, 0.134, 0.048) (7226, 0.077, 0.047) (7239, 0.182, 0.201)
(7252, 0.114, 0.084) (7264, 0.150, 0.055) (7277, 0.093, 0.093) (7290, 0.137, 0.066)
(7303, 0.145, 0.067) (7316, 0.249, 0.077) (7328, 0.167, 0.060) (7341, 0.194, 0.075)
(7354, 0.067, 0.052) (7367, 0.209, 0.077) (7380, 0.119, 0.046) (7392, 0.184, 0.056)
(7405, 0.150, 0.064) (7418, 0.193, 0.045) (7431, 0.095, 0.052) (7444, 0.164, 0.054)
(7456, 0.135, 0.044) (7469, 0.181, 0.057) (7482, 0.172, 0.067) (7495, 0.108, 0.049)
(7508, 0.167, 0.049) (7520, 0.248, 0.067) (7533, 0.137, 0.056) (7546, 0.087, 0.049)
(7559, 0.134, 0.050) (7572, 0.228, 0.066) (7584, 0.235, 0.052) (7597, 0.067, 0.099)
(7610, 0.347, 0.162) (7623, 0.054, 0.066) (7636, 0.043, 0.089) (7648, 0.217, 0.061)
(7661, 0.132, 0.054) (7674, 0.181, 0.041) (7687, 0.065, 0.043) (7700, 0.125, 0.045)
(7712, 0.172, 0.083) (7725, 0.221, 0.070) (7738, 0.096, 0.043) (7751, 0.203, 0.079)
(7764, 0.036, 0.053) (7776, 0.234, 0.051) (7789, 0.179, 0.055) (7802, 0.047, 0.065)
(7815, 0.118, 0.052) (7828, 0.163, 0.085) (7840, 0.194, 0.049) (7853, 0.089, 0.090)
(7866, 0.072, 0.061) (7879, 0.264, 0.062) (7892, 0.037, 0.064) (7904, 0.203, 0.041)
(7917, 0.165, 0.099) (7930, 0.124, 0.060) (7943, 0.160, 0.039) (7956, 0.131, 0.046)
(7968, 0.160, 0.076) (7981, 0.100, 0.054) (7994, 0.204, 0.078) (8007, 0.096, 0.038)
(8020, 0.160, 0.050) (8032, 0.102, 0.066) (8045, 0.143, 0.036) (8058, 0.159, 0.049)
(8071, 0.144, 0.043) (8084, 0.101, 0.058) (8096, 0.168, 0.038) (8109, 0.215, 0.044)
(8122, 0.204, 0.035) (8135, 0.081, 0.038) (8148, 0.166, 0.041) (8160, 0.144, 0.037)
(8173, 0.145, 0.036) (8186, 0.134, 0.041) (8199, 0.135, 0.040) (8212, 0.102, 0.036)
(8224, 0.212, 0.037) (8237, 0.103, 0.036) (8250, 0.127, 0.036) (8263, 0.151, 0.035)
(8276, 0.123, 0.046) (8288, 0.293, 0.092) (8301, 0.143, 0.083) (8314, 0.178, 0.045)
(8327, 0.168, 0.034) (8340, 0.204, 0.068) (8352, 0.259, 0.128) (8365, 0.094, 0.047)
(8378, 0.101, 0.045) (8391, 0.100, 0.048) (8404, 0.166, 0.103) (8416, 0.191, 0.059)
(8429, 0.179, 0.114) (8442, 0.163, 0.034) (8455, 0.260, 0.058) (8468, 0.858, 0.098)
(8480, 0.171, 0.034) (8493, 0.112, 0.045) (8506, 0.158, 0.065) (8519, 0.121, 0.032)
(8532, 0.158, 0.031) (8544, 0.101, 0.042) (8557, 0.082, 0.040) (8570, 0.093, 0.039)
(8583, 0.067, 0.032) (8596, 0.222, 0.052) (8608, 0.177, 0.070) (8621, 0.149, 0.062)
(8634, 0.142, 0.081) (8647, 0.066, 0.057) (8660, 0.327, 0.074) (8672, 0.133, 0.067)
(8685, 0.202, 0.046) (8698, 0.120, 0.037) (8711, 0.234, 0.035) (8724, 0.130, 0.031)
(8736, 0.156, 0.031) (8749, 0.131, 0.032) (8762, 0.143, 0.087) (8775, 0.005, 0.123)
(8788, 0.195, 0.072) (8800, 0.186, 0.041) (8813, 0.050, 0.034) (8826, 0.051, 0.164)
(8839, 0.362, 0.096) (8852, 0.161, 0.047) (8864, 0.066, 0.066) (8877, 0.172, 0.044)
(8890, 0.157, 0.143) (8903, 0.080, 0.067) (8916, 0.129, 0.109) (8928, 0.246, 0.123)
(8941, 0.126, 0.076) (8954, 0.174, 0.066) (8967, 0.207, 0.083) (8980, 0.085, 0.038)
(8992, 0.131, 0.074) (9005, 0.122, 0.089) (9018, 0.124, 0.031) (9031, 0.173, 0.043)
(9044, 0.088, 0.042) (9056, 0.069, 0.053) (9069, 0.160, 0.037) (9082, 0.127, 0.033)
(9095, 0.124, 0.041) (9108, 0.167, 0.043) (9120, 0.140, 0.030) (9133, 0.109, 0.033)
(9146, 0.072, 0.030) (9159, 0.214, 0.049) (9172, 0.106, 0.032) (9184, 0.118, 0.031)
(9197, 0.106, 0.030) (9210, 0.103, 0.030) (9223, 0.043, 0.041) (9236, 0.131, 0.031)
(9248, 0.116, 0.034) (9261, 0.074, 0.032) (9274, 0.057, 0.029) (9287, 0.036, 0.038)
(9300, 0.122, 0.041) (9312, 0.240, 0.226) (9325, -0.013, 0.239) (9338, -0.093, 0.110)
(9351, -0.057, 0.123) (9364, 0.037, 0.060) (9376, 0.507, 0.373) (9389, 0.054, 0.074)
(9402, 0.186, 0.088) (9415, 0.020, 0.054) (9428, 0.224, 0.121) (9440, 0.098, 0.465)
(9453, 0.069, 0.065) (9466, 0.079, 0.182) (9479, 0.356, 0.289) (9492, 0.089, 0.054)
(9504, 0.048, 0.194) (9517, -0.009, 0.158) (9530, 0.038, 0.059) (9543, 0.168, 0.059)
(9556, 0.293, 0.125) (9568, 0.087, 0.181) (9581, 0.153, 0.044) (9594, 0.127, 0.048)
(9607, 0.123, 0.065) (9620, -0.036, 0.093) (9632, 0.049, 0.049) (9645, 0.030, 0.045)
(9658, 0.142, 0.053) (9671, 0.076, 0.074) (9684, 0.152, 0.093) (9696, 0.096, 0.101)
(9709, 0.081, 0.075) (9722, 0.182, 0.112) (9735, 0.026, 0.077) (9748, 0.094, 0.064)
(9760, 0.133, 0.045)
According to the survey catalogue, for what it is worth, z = 0.289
